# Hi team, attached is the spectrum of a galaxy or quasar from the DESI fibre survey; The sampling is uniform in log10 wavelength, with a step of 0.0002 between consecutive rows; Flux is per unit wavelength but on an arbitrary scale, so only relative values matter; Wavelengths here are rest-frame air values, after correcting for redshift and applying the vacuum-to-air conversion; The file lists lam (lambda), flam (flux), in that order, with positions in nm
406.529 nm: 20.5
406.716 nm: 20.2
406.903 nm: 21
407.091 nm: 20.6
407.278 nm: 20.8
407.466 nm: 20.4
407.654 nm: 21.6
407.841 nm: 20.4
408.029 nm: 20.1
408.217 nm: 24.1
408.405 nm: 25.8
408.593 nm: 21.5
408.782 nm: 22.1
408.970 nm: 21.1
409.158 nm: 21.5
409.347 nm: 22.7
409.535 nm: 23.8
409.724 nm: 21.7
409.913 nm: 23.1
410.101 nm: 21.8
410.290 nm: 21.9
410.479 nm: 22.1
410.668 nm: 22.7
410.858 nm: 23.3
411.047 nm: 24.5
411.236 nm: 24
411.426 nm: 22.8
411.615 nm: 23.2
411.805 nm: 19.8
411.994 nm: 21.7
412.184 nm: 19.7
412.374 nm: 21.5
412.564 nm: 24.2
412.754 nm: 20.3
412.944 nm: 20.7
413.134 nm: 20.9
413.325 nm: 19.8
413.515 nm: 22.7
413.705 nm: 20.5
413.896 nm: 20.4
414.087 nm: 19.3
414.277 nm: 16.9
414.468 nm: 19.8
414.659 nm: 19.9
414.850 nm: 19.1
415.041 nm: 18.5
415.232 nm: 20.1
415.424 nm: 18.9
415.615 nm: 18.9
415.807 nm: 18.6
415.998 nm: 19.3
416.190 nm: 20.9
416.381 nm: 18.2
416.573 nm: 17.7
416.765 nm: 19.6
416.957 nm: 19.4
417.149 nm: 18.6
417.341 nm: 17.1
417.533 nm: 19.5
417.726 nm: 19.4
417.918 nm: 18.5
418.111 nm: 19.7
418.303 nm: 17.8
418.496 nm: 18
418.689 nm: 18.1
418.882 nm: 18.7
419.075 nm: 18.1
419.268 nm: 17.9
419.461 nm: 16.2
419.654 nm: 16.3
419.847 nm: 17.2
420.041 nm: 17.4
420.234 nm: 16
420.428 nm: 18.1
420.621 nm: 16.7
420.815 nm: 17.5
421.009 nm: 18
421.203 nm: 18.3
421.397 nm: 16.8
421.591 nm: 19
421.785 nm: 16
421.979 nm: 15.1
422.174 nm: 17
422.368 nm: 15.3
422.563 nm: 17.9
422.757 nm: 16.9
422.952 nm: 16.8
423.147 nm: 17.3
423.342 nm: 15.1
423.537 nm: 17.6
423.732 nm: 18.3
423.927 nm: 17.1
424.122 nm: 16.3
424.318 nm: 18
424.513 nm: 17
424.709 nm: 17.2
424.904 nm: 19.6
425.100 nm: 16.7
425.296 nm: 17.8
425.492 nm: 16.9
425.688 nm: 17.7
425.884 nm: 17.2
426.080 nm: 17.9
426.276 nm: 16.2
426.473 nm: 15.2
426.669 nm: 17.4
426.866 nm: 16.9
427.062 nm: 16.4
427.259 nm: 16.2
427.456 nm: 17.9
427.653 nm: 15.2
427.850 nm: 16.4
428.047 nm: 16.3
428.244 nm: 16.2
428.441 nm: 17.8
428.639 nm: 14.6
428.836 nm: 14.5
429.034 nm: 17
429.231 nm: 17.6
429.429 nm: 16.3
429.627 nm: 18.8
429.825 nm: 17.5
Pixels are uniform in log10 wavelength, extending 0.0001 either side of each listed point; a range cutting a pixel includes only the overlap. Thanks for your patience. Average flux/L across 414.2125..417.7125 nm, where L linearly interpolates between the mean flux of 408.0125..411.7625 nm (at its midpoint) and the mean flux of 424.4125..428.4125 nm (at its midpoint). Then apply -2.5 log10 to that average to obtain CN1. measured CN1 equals 0.09 mag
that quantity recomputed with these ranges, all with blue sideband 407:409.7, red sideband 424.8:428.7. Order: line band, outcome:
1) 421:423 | 0.07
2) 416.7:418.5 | 0.03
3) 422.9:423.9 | 0.05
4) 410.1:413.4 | -0.05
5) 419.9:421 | 0.08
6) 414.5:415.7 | 0.04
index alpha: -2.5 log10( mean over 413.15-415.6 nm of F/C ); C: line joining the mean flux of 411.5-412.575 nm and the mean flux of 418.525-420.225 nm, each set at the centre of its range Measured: 0.030 mag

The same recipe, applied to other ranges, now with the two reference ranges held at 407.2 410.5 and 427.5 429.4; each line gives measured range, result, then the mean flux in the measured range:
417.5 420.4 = 0.069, 17.9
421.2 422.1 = 0.083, 16.9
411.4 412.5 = -0.017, 21.4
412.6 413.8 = -0.013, 21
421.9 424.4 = 0.061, 16.8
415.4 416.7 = 0.053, 19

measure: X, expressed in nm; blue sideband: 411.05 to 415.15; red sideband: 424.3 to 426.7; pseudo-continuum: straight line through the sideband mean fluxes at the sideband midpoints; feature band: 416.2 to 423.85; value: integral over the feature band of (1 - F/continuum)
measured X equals 0.48 nm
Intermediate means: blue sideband 20.8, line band 17.7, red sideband 17.3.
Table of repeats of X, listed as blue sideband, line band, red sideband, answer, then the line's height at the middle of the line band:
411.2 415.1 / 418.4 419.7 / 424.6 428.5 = 0.10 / 19.1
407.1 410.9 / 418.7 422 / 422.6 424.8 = 0.16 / 18.2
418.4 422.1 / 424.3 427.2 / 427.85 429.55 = -0.09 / 16.7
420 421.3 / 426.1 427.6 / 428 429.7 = 0.01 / 16.8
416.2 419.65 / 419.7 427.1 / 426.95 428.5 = 0.10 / 17.3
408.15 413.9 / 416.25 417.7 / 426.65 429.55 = 0.11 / 20.2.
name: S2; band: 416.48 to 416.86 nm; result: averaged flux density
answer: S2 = 18.6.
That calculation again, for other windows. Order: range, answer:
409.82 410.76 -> 22.3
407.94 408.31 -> 22.1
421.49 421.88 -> 17.5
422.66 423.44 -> 16.5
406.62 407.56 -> 20.6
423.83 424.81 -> 17.1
